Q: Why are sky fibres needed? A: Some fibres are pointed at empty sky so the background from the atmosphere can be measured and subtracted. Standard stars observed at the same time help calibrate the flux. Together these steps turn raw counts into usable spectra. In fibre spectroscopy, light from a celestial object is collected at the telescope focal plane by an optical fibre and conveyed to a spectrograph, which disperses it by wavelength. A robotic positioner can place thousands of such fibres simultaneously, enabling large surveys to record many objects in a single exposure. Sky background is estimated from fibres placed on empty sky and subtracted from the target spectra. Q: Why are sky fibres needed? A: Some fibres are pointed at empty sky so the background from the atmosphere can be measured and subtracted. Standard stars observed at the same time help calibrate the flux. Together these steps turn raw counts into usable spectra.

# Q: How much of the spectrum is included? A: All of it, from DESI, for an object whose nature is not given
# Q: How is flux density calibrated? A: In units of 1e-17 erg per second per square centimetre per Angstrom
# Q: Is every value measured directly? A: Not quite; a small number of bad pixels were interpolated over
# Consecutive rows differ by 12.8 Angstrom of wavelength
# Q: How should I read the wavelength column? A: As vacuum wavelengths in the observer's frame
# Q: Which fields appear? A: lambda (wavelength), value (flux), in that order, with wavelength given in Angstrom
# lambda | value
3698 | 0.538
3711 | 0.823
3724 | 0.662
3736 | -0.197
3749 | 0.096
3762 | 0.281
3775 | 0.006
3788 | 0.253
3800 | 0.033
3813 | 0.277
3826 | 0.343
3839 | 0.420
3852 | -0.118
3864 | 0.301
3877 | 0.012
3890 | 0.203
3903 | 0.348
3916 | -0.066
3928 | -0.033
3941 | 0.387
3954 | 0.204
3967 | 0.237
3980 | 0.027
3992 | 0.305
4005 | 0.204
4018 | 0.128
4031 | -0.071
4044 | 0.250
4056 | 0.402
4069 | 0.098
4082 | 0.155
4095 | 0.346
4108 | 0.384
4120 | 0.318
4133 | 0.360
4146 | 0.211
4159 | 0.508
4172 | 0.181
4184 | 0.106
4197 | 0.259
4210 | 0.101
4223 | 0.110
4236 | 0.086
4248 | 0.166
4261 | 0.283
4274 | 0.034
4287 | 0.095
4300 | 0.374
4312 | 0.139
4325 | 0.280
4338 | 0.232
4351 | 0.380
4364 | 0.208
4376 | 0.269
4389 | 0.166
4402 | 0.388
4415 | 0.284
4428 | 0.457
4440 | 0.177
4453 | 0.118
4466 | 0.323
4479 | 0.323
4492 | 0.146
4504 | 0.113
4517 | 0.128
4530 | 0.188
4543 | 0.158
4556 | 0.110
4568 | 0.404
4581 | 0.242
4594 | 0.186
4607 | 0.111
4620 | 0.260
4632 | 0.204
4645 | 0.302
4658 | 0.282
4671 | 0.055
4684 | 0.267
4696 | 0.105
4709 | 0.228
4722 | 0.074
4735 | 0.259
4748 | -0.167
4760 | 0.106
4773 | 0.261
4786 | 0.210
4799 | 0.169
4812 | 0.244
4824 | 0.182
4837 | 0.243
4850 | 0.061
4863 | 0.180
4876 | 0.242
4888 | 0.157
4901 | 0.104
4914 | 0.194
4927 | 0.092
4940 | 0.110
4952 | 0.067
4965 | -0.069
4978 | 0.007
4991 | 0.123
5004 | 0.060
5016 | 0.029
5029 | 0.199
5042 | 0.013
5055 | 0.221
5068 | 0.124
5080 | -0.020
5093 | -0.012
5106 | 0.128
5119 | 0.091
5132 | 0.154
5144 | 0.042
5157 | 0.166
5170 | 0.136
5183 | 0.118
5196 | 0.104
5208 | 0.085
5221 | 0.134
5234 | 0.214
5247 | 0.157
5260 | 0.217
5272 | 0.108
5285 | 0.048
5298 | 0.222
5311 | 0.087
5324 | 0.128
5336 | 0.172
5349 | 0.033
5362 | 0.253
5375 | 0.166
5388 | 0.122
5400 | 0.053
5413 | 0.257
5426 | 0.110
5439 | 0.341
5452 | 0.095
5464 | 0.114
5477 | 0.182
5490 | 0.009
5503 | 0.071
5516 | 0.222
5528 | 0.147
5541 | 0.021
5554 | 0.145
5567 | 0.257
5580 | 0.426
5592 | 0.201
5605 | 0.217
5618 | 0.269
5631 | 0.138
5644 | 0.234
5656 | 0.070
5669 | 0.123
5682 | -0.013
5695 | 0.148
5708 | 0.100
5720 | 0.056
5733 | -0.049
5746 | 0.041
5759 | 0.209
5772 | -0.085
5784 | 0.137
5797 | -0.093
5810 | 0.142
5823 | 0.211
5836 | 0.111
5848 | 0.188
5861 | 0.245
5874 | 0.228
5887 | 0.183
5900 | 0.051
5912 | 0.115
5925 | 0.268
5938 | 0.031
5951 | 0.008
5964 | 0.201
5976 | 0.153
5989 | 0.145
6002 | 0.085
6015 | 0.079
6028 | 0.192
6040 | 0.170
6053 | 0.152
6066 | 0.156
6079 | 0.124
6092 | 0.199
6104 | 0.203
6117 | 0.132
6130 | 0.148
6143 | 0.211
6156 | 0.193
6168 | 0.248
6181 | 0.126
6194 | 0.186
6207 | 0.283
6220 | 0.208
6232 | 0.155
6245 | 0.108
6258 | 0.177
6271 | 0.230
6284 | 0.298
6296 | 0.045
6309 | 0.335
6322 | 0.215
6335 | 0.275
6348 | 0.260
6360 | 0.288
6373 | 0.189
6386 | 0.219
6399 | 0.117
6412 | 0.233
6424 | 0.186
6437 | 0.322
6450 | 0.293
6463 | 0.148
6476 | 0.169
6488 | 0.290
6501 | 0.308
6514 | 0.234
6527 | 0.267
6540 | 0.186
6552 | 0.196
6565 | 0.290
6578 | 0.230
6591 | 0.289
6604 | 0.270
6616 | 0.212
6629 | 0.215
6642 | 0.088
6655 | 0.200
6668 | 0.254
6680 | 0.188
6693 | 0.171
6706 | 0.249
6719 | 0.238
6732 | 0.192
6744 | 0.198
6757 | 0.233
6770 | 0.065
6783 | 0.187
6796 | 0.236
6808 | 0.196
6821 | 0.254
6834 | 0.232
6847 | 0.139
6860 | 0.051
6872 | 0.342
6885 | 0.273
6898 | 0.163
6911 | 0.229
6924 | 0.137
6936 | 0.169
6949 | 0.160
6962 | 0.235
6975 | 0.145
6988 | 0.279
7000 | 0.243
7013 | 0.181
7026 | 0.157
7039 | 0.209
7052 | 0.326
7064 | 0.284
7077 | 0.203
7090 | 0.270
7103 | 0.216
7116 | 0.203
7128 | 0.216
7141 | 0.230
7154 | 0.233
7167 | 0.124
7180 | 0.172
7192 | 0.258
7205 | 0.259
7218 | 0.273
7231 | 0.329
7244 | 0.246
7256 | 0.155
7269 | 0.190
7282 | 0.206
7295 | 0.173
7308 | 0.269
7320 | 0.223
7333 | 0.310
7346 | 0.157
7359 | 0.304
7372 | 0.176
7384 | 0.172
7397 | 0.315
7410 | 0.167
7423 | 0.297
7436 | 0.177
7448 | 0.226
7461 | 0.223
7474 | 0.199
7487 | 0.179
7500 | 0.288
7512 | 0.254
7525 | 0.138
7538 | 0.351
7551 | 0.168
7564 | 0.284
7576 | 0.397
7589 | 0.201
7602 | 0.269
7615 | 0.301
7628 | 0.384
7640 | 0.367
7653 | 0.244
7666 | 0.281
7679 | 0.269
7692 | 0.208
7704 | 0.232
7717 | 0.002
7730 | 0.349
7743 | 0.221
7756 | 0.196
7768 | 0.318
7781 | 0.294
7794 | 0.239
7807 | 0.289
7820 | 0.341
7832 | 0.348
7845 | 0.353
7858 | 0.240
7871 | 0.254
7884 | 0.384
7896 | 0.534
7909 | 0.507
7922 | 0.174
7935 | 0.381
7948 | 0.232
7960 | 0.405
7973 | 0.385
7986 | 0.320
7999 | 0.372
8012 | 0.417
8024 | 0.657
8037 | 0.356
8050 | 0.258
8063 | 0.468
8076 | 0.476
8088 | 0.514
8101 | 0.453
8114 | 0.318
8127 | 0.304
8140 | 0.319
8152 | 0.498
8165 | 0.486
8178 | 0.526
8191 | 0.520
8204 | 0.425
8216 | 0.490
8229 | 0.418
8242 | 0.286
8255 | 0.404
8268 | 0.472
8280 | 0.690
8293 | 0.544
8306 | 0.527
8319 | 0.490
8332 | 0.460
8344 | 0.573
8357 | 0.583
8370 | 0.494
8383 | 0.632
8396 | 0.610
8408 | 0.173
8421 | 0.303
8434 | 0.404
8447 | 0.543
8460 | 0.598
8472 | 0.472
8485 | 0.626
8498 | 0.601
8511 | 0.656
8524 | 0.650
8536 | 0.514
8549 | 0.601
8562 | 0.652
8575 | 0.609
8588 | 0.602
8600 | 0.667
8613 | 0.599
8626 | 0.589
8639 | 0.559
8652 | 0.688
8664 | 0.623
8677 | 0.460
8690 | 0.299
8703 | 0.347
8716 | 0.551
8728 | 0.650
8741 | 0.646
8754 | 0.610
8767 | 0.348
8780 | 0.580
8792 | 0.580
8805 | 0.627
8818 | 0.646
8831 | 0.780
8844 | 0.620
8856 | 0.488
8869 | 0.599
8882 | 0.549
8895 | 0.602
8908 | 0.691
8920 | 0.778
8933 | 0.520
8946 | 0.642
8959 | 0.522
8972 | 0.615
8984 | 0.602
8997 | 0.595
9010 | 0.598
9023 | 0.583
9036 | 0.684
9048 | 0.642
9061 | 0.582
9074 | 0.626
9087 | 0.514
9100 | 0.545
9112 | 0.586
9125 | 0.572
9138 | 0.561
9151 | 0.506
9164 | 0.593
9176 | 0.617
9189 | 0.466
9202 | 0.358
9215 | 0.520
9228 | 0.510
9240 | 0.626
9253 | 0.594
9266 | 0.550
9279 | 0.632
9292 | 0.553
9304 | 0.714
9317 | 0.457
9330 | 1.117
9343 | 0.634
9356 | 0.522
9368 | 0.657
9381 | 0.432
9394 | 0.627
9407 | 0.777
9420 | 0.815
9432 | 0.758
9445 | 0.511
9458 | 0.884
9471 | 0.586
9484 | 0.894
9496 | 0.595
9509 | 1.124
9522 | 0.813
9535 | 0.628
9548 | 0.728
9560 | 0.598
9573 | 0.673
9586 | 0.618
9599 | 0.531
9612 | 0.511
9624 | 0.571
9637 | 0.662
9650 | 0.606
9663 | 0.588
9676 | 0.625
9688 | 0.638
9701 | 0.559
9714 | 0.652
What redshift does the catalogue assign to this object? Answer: 1.12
